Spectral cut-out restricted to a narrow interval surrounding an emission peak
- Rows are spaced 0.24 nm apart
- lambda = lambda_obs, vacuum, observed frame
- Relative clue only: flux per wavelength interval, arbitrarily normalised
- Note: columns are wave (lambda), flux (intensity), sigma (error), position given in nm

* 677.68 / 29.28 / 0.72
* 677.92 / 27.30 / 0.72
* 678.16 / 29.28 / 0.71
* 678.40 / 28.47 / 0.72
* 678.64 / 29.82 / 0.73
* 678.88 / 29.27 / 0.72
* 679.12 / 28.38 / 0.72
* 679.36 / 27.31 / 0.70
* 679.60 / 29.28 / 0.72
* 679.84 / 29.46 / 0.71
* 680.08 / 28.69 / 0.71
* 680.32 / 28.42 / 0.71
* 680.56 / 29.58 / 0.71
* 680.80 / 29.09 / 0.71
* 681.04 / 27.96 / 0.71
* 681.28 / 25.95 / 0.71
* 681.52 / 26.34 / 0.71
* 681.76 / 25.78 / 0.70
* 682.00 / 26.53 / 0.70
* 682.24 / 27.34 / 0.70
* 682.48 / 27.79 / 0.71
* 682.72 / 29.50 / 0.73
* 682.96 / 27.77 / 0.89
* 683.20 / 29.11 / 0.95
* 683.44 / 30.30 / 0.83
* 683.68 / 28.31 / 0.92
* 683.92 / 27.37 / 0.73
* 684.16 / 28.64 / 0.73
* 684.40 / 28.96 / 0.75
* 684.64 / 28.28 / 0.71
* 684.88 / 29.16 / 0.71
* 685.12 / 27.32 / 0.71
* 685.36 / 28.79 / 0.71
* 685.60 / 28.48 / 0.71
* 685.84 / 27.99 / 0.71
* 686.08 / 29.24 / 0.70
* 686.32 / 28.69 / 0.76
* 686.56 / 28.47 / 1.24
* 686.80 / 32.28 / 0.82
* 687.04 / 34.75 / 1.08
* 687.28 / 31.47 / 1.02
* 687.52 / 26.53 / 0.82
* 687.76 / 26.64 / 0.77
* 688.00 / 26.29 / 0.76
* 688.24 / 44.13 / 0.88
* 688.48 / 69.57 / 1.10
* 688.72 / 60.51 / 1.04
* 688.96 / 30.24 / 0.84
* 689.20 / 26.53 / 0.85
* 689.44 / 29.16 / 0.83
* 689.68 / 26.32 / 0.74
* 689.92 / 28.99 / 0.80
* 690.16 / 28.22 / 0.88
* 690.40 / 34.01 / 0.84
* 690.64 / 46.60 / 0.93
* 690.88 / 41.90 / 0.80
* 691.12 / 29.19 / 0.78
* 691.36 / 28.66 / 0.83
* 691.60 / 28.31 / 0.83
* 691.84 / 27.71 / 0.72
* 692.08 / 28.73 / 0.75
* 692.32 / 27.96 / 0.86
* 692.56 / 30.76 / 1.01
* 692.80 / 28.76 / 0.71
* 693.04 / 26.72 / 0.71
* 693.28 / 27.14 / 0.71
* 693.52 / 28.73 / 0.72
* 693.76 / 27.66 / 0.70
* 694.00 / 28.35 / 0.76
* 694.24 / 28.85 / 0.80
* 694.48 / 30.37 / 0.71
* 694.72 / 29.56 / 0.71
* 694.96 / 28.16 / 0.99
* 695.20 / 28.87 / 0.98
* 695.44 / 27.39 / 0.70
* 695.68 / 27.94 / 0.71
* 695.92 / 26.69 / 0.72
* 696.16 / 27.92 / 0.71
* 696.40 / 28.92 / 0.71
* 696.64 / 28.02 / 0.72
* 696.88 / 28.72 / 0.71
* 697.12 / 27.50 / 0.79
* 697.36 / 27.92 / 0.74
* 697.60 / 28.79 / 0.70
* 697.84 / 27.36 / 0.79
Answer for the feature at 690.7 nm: [N II]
